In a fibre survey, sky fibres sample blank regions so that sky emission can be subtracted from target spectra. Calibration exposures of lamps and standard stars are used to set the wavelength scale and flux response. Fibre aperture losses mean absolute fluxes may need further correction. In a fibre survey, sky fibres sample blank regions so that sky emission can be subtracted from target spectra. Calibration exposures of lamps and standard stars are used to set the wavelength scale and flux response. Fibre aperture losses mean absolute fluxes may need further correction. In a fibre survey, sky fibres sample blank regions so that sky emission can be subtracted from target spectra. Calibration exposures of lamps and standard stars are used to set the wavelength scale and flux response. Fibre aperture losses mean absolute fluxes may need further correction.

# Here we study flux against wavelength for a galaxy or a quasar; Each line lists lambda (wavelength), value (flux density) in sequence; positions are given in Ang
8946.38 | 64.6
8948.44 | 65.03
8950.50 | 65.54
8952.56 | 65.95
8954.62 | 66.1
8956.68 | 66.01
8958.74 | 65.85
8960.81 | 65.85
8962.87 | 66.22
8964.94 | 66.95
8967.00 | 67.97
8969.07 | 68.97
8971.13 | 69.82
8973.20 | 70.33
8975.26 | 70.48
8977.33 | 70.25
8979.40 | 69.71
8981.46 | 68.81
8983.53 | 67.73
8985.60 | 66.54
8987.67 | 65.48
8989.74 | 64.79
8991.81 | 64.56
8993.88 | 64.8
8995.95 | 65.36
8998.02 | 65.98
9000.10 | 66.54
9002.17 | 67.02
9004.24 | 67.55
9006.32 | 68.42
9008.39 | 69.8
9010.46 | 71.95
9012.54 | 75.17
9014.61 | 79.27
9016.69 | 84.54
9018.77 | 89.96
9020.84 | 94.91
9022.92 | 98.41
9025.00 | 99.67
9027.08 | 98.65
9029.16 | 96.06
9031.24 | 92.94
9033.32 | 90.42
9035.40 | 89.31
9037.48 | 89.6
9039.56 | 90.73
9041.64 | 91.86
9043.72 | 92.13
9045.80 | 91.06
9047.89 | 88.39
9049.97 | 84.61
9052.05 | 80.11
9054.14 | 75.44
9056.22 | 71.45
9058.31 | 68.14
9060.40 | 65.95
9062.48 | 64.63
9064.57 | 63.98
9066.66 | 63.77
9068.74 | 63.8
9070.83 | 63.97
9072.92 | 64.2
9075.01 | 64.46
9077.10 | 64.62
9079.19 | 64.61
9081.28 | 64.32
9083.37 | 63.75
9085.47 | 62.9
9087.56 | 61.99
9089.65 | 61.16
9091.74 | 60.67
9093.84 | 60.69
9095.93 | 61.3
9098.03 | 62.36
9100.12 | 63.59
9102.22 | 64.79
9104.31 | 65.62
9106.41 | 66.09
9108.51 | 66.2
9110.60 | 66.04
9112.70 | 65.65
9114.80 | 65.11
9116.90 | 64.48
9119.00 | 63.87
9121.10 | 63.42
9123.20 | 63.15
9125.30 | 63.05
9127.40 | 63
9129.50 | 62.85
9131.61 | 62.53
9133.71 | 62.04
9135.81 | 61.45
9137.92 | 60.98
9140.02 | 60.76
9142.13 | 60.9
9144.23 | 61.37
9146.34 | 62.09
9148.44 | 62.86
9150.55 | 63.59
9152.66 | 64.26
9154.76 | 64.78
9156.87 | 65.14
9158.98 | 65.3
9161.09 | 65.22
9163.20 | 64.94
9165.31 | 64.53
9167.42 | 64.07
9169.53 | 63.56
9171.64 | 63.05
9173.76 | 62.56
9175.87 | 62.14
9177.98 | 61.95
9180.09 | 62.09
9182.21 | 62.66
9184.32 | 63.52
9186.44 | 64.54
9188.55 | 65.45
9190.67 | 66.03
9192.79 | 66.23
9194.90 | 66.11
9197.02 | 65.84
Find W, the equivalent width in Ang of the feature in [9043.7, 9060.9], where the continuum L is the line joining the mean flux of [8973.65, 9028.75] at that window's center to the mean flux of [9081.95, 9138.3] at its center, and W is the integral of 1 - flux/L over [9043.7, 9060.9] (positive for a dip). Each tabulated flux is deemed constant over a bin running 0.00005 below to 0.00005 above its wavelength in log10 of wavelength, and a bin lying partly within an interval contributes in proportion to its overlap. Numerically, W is -2.5 Ang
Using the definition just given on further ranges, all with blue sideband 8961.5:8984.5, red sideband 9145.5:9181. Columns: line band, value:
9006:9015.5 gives -0.8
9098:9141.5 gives 0.8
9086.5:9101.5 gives 0.9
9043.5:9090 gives -2.4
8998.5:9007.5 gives 0.1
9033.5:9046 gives -4.4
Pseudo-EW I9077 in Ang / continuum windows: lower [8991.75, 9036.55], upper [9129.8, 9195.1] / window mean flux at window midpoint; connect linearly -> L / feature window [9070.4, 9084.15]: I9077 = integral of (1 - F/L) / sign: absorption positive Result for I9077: 1.7 Ang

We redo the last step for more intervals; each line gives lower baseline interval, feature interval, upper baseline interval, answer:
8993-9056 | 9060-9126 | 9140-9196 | 8.7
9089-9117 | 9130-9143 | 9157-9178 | 0.5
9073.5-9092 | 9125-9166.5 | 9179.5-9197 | 0.7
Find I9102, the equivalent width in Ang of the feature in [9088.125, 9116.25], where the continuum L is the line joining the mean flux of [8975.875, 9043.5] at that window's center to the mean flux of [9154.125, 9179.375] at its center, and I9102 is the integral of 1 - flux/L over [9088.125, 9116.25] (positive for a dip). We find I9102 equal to 2.5 Ang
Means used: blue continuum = 78.5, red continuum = 63.9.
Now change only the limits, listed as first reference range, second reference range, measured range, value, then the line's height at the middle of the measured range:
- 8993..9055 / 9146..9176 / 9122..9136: 1.2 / 68.4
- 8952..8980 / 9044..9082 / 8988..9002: 0.7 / 68.8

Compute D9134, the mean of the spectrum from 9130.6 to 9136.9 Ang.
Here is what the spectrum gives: 62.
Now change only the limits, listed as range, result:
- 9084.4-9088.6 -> 62.4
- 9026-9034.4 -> 94.5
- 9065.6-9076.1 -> 64.1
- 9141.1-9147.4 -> 61.5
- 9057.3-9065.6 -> 65.7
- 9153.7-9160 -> 65.1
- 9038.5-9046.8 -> 91.5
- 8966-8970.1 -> 68.4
